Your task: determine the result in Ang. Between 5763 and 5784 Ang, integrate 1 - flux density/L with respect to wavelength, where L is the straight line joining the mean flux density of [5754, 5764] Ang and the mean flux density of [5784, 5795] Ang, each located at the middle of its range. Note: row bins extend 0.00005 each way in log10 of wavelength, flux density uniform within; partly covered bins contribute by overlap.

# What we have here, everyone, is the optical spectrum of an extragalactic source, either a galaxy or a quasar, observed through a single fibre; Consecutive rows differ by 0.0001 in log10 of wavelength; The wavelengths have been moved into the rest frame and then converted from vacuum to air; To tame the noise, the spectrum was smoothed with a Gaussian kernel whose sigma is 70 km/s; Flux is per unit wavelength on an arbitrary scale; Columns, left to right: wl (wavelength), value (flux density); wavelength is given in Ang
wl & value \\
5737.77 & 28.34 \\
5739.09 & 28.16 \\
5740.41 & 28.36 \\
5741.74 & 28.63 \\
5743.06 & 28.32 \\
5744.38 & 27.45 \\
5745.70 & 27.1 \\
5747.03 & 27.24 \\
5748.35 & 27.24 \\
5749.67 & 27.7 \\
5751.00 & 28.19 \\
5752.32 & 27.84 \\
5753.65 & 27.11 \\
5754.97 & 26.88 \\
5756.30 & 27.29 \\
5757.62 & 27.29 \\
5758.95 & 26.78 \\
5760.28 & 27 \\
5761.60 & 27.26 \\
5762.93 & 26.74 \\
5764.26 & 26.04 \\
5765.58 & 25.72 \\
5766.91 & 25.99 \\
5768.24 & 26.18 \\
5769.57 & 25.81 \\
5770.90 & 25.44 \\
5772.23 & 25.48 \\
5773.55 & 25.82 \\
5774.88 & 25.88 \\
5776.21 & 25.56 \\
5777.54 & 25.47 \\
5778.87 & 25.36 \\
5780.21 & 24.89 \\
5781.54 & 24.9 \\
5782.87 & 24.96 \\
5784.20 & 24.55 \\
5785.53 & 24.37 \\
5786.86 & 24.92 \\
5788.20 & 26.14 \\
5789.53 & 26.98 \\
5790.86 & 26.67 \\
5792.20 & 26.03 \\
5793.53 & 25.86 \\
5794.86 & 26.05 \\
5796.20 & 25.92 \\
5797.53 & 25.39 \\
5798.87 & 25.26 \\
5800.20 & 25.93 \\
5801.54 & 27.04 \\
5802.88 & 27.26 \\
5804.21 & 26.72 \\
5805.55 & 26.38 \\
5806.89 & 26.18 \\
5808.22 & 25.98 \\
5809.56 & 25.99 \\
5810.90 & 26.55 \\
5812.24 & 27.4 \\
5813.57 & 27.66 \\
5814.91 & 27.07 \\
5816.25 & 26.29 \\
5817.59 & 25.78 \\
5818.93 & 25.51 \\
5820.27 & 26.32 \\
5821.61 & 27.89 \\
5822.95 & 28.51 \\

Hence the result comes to 0.7 Ang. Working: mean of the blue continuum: 27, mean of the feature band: 25.6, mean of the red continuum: 25.8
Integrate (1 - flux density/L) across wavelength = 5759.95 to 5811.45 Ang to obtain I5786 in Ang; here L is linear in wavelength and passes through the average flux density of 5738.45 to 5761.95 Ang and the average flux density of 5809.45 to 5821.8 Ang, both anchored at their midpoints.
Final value 2.2 Ang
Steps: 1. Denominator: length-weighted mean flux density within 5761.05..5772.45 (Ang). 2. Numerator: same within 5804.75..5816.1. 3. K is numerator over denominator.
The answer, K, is 1.0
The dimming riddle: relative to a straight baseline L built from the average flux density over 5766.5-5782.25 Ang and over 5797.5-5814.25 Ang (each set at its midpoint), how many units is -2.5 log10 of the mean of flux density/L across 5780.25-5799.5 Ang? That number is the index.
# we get 0.02 mag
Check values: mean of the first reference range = 25.6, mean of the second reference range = 26.5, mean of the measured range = 25.6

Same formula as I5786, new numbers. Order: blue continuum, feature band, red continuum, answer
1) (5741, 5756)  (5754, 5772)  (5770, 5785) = 0.0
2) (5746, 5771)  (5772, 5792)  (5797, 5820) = 0.9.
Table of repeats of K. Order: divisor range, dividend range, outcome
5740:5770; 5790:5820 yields 0.97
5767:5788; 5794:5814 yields 1.04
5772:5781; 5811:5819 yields 1.05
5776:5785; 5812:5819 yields 1.06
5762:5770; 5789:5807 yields 1.01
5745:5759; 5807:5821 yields 0.97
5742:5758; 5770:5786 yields 0.92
